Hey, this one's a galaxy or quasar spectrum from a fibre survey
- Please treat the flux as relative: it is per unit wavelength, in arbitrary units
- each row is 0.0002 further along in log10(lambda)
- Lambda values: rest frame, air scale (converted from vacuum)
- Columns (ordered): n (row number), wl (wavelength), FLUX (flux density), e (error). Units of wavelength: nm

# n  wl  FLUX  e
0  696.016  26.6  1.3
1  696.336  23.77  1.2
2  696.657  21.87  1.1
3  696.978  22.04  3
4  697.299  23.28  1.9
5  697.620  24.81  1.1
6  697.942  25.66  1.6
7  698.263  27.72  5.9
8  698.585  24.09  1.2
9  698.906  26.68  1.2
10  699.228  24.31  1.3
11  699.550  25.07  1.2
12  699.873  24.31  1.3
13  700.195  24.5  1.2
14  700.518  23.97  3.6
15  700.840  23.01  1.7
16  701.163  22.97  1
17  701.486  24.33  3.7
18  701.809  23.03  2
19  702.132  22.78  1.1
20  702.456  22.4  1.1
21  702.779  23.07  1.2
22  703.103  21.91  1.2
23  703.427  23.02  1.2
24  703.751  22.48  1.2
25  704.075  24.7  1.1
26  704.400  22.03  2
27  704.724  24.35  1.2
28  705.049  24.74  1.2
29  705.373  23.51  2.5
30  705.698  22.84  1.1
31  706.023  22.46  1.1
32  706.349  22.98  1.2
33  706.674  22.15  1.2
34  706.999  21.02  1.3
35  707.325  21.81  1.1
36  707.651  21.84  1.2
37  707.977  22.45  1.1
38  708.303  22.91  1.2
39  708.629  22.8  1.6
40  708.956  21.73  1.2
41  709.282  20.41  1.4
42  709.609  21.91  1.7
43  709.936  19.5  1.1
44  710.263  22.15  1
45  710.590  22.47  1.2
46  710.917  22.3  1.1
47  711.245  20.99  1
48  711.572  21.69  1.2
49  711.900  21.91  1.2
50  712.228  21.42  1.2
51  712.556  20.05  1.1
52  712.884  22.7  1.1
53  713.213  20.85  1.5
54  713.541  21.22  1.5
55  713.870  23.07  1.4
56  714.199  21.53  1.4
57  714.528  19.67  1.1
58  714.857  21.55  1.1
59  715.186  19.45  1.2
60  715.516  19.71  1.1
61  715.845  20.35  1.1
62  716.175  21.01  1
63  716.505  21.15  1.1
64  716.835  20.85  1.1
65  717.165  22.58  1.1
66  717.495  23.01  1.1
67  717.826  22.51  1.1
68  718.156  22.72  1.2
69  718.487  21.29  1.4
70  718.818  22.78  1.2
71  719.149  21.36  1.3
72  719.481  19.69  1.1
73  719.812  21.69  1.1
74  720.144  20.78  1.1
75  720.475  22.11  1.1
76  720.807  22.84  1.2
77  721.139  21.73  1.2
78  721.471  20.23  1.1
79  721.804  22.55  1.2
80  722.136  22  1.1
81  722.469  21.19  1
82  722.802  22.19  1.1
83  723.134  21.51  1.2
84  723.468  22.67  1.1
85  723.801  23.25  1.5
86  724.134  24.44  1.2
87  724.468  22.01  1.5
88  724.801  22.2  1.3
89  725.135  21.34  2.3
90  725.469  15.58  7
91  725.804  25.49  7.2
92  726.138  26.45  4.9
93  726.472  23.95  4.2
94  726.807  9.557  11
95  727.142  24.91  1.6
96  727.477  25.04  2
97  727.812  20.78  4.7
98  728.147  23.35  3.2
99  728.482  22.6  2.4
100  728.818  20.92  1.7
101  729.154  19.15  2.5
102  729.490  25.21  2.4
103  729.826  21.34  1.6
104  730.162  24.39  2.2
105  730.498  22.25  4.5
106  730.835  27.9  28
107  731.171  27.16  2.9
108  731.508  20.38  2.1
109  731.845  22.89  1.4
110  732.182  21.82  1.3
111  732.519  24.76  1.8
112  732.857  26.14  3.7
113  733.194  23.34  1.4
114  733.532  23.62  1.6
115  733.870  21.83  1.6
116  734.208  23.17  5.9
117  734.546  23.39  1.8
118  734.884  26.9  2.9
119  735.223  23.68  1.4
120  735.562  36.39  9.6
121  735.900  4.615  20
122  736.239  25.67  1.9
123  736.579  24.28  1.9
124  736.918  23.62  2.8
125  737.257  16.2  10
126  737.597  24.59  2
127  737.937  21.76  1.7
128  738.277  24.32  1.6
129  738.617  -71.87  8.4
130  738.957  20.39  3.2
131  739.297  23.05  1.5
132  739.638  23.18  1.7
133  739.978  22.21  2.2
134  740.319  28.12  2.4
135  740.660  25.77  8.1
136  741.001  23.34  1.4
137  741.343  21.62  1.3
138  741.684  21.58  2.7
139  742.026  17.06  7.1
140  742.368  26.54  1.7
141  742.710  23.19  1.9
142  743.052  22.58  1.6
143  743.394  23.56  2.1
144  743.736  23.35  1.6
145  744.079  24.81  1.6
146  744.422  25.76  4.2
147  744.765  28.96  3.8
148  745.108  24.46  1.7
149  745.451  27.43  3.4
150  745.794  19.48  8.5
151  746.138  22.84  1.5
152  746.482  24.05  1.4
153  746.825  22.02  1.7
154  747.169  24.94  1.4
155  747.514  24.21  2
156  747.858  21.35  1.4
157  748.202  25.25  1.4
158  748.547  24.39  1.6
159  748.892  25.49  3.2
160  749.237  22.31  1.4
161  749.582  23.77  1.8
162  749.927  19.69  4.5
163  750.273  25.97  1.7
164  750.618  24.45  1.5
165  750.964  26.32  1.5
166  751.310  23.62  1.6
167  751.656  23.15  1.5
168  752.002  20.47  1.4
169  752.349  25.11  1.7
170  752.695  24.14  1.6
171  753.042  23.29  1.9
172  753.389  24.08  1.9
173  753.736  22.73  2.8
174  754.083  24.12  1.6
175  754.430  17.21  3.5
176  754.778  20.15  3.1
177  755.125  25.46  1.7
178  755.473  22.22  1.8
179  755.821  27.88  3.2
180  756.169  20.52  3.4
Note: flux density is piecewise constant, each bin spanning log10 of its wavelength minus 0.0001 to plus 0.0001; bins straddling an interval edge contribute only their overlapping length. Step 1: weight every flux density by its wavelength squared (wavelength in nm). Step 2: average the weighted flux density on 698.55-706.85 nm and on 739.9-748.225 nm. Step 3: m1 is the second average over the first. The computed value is 1.13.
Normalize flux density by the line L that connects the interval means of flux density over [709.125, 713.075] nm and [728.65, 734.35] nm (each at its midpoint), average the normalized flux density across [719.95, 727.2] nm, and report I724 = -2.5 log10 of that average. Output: 0.04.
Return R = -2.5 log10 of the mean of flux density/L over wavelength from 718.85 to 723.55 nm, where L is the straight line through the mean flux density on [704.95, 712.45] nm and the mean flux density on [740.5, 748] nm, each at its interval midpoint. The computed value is 0.05 mag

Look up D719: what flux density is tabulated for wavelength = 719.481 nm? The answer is 19.69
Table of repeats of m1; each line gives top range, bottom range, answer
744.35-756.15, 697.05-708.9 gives 1.15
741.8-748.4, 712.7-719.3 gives 1.20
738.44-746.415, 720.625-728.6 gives 0.93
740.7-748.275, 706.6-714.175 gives 1.19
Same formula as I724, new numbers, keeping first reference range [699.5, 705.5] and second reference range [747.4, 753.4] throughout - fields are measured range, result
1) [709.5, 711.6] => 0.09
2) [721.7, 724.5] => 0.05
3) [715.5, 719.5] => 0.09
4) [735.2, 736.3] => 0.07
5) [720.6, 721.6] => 0.09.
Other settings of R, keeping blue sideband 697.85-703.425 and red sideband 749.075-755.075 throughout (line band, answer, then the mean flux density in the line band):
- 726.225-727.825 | 0.12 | 21.1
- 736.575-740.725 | 0.46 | 15.2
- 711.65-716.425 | 0.13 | 21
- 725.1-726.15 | 0.09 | 21.7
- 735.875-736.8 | 0.14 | 20.6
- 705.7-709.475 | 0.09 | 22.1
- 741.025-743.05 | 0.05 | 22.1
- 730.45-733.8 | -0.03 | 24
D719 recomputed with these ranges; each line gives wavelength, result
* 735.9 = 4.615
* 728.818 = 20.92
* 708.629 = 22.8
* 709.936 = 19.5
